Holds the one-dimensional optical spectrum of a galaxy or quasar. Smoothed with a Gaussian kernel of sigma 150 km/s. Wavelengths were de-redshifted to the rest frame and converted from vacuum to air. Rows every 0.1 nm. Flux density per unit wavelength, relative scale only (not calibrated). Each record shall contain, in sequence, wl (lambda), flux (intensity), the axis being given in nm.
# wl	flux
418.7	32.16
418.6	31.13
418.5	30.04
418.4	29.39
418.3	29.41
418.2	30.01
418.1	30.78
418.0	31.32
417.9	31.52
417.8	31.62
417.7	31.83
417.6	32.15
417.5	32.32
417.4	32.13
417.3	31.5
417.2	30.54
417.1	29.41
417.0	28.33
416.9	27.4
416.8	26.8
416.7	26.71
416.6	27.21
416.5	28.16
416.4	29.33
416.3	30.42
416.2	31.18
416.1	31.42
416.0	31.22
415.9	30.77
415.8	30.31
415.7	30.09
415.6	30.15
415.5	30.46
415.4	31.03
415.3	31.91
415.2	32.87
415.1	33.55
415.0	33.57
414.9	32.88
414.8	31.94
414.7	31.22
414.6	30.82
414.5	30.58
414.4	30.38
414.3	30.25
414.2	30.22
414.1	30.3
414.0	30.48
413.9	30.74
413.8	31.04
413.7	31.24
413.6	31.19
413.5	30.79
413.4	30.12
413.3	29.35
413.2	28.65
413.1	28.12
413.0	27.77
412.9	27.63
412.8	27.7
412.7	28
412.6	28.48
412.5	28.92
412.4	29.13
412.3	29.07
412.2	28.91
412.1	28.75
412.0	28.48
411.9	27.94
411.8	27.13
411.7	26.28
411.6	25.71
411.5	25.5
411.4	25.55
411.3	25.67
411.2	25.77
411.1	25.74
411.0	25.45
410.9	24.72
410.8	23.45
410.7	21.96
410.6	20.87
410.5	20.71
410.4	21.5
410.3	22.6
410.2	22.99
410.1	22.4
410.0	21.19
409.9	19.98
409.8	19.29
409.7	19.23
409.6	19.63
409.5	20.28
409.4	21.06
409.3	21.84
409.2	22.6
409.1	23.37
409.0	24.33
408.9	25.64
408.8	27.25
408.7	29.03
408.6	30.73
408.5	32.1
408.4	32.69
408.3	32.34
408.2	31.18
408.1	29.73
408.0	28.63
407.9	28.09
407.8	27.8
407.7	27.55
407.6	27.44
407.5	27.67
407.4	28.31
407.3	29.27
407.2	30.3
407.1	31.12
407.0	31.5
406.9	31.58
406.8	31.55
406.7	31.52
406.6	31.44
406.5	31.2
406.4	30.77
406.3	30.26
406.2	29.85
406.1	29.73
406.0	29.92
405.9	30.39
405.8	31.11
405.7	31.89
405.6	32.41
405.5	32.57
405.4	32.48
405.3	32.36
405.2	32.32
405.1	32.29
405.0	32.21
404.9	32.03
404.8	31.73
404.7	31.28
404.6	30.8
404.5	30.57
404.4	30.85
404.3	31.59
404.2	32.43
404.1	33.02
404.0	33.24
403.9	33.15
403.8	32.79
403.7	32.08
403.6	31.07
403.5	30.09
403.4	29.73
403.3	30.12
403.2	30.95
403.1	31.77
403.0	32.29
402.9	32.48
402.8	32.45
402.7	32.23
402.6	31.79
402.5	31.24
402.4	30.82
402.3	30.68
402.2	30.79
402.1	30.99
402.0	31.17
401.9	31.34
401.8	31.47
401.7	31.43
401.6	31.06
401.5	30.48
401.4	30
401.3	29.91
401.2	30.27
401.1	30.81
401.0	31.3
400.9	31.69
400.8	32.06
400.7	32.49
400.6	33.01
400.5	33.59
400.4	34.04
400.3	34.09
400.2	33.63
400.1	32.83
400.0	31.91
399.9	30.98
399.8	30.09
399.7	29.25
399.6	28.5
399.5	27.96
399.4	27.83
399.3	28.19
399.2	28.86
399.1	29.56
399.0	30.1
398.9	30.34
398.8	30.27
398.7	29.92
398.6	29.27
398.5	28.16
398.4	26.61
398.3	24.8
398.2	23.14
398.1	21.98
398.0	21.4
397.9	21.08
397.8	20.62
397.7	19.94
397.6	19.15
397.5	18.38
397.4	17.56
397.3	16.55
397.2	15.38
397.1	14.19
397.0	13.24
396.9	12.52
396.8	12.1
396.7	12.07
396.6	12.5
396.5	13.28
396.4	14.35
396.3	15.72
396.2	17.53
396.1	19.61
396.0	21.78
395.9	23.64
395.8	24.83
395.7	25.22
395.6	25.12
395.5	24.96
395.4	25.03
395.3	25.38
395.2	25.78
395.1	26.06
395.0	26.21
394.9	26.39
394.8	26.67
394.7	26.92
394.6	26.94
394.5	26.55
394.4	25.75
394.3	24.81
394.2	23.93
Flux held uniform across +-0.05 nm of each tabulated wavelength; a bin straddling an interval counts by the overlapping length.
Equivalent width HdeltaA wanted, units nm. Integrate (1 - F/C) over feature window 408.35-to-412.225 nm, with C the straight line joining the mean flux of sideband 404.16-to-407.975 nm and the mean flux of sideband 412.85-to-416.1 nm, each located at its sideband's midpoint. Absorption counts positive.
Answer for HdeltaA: 0.78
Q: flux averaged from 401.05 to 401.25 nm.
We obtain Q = 30.5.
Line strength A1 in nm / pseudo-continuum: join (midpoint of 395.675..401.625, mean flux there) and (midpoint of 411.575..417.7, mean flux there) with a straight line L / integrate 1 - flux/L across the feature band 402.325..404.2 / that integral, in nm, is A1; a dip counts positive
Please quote -0.38 nm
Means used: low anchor 25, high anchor 29.9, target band 31.7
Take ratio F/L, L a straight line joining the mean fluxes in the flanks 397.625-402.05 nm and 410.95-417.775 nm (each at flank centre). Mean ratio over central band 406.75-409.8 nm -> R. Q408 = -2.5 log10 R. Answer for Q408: 0.08 mag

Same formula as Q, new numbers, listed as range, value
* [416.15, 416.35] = 30.8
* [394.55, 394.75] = 26.9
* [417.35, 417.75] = 32.1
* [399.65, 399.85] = 29.7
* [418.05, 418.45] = 29.9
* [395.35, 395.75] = 25.1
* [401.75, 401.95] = 31.4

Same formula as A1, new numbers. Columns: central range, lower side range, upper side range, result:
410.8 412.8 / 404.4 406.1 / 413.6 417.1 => 0.246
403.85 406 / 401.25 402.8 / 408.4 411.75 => -0.257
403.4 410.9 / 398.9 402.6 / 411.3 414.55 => 0.375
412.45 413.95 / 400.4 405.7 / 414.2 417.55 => 0.070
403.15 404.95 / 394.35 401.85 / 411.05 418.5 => -0.310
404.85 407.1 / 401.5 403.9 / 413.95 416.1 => -0.007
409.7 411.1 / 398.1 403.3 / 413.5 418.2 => 0.389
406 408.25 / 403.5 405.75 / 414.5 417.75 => 0.132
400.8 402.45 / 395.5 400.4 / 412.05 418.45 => -0.406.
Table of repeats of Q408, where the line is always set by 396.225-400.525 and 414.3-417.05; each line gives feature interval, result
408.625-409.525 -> 0.15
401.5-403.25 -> -0.24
